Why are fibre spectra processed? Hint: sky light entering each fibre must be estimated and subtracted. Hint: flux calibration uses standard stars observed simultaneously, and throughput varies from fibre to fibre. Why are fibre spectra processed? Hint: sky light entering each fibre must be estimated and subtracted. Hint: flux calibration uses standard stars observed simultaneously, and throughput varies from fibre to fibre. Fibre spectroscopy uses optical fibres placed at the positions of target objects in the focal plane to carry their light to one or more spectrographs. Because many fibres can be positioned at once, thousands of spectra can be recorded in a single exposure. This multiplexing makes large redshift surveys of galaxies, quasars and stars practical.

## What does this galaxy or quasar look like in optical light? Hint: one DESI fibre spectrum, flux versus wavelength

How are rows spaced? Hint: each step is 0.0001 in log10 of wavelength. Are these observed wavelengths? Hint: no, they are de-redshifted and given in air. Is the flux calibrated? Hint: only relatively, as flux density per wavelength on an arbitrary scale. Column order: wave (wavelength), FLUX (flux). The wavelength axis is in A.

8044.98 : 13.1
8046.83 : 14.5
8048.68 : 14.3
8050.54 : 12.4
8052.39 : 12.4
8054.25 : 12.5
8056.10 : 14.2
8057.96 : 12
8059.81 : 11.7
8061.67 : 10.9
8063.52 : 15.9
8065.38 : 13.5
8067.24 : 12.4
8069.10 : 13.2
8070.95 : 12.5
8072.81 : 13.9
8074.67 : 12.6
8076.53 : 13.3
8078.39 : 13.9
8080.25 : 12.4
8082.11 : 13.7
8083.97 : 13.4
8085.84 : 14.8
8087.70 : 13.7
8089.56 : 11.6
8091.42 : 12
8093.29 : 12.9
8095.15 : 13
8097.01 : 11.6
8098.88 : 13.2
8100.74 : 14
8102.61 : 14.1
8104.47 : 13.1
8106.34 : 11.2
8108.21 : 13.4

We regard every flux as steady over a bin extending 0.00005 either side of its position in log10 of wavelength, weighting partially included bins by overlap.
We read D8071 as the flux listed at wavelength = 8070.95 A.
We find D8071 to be 12.5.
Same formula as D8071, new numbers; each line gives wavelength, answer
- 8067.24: 12.4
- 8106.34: 11.2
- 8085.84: 14.8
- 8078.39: 13.9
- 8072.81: 13.9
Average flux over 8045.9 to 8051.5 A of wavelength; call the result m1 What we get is 13.7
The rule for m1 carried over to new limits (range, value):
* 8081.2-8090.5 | 13.4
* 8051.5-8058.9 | 12.8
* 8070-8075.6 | 13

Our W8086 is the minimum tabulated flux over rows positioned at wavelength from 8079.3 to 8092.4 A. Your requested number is 11.6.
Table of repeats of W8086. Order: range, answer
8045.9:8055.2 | 12.4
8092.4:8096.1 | 12.9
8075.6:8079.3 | 13.3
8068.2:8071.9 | 12.5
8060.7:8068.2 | 10.9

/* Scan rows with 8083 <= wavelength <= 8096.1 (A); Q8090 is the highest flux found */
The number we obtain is 14.8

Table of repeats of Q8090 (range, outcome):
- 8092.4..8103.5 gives 14.1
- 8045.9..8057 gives 14.5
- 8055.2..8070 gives 15.9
